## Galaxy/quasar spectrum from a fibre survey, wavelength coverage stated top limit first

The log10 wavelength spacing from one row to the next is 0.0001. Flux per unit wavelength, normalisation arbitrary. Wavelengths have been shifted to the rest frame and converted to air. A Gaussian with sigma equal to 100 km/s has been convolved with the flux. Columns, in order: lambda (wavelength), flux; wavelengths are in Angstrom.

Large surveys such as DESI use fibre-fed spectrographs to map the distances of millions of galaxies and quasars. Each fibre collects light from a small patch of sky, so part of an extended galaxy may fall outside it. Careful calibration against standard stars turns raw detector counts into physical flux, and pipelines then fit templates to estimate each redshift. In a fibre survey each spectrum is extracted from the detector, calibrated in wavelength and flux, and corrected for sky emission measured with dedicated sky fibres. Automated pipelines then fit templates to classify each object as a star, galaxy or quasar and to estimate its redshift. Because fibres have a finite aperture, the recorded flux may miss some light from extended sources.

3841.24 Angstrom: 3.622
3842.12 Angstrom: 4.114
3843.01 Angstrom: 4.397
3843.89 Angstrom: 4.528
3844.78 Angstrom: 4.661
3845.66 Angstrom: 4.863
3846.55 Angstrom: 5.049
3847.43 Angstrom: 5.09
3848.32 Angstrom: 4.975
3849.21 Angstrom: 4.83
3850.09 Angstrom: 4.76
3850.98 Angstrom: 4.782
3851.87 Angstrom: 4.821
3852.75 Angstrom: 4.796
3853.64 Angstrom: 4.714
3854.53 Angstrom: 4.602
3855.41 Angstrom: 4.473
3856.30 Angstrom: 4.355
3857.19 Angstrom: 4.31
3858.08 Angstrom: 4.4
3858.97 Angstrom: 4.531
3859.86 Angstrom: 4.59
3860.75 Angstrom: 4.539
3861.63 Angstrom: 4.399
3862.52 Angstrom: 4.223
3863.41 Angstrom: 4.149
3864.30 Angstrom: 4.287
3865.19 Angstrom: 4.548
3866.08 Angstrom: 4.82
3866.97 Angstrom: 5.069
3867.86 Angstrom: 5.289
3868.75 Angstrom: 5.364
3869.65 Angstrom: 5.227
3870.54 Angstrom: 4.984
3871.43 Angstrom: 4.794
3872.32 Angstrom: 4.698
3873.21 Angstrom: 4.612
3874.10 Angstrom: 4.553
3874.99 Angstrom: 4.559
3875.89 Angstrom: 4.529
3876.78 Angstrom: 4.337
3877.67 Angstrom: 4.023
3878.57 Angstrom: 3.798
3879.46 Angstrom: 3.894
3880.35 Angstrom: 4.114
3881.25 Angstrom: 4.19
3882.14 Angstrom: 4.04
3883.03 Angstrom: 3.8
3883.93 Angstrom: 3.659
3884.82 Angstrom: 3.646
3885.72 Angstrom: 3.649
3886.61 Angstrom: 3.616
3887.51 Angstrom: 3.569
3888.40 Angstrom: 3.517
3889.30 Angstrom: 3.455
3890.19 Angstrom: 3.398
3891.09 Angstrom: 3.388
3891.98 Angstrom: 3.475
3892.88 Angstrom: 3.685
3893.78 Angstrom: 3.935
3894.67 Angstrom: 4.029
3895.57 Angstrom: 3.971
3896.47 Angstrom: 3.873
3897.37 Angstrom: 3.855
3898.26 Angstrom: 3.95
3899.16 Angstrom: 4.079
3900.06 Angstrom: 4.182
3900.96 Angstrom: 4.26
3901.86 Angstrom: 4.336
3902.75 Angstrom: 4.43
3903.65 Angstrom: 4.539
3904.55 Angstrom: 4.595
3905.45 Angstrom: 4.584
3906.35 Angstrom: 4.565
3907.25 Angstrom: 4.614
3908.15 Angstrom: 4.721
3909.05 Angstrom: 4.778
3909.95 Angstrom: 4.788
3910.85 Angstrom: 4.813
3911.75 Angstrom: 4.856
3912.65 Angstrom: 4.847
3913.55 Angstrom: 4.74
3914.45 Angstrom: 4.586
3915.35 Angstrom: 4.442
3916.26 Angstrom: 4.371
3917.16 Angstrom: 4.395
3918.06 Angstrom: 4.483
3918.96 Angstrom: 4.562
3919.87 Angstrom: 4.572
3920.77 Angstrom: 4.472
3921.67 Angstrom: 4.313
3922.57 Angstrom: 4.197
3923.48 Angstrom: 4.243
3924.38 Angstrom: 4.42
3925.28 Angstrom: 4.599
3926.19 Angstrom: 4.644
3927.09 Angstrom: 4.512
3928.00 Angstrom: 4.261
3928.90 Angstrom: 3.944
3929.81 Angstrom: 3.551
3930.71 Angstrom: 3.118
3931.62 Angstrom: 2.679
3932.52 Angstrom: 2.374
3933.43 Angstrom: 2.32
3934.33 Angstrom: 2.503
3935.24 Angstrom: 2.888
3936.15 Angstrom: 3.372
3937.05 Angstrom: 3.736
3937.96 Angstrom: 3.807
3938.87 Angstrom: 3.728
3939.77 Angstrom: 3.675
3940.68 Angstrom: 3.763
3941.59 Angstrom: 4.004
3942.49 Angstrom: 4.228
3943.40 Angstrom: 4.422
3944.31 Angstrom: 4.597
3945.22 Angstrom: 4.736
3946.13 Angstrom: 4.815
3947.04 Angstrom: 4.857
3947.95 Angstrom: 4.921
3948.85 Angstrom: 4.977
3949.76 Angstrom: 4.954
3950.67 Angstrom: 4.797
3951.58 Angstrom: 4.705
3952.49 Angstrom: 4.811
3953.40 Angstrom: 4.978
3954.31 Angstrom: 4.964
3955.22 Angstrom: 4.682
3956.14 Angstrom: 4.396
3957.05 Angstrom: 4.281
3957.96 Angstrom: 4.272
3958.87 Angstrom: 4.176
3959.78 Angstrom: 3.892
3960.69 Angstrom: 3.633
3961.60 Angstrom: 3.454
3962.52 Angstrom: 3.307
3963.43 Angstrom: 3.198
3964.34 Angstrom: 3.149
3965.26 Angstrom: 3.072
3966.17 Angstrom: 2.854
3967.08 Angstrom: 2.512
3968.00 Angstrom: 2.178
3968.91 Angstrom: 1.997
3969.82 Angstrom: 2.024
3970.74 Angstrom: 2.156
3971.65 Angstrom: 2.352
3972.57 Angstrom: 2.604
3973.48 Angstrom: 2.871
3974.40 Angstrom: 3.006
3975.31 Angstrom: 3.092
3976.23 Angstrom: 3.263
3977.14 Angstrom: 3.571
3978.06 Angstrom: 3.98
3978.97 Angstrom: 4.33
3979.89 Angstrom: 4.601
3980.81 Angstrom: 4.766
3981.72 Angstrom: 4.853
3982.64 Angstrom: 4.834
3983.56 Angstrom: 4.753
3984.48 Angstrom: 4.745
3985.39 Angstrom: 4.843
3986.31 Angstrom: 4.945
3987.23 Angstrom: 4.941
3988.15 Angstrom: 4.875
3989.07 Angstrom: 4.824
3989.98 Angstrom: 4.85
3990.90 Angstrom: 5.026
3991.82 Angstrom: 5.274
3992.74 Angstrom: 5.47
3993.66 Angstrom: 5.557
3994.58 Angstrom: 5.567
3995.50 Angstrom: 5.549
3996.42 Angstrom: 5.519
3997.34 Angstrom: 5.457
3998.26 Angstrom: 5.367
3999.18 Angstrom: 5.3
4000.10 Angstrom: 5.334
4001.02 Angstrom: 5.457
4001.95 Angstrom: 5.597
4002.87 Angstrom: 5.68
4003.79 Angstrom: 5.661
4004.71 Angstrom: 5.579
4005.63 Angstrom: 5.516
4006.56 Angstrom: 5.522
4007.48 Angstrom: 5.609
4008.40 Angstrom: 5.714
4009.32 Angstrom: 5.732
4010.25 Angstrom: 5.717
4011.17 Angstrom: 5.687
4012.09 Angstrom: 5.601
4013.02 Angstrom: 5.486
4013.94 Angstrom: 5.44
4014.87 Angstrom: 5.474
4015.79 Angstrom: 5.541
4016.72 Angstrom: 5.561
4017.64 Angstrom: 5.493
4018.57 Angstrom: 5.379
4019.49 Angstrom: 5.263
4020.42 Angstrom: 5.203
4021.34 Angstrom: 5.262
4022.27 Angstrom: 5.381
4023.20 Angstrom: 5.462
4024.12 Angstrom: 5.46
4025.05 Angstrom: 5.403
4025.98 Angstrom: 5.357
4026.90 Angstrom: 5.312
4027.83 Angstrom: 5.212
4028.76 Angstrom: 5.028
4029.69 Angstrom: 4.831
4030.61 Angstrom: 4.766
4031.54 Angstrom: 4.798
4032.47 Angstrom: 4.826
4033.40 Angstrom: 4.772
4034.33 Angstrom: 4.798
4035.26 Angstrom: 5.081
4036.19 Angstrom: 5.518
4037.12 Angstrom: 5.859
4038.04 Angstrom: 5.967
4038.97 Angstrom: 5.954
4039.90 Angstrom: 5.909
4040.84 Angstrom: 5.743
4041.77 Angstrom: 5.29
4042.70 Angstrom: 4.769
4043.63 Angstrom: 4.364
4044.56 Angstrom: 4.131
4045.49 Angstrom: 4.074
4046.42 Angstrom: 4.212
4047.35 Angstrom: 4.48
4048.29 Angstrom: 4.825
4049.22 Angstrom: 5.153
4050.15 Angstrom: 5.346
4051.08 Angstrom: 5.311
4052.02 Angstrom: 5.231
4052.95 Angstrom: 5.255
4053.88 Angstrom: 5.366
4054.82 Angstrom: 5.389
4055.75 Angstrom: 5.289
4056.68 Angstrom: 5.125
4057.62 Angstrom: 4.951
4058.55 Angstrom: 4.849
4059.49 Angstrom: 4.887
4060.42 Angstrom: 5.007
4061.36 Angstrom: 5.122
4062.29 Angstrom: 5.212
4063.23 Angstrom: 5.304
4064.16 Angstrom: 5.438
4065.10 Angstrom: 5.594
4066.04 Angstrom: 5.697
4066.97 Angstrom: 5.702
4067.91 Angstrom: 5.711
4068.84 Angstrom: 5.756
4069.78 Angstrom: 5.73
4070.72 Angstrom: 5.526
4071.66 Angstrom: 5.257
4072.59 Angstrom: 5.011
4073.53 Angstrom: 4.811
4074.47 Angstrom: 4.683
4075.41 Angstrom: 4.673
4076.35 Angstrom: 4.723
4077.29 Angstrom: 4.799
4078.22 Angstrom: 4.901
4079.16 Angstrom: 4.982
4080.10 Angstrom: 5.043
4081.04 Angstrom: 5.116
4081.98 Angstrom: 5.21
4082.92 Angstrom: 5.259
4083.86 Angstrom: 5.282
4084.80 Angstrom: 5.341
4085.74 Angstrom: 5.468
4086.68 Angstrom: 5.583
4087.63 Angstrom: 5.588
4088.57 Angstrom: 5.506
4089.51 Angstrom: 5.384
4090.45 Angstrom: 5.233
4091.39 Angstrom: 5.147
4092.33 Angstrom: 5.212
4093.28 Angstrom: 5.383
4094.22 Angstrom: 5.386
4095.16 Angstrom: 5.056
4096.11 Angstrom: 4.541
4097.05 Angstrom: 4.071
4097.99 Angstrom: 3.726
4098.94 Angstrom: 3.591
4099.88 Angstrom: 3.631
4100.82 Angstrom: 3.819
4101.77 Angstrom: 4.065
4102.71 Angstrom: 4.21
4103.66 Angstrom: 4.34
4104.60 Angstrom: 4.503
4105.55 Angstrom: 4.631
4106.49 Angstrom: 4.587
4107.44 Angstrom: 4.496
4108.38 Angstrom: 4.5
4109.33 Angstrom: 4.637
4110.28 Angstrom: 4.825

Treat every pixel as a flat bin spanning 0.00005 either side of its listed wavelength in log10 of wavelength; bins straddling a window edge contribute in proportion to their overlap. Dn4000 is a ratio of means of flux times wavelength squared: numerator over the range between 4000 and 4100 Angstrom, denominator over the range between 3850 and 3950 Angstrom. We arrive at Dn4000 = 1.32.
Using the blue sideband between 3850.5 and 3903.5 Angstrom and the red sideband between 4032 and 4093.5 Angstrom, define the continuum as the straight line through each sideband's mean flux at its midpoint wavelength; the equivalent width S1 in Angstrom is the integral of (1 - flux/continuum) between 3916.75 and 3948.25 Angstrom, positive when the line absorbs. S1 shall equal 3.8 Angstrom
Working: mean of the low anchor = 4.26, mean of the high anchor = 5.18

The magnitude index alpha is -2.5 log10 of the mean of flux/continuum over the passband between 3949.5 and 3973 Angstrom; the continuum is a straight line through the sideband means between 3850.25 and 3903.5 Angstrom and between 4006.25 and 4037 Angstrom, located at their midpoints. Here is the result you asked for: 0.33 mag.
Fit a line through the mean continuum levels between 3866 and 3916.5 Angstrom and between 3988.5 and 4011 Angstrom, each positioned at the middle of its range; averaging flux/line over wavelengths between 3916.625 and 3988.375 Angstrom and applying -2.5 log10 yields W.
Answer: 0.25 mag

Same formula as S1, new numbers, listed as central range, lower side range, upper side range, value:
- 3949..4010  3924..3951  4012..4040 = 2.9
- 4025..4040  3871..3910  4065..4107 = -1.6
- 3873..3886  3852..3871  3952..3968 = 1.2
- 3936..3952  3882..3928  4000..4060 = 0.7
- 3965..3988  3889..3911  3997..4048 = 6.1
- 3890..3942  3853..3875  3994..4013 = 9.5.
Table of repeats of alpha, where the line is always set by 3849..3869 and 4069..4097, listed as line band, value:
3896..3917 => 0.065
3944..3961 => 0.055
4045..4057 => 0.017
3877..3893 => 0.250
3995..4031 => -0.093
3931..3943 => 0.404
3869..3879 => 0.022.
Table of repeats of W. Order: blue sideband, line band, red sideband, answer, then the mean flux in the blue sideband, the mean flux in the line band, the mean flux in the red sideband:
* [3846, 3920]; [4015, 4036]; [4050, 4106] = -0.074 mag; 4.38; 5.2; 5.03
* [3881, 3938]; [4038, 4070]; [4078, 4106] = -0.114 mag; 4.03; 5.19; 4.84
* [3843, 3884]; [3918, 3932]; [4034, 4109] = 0.132 mag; 4.56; 4.16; 5.02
